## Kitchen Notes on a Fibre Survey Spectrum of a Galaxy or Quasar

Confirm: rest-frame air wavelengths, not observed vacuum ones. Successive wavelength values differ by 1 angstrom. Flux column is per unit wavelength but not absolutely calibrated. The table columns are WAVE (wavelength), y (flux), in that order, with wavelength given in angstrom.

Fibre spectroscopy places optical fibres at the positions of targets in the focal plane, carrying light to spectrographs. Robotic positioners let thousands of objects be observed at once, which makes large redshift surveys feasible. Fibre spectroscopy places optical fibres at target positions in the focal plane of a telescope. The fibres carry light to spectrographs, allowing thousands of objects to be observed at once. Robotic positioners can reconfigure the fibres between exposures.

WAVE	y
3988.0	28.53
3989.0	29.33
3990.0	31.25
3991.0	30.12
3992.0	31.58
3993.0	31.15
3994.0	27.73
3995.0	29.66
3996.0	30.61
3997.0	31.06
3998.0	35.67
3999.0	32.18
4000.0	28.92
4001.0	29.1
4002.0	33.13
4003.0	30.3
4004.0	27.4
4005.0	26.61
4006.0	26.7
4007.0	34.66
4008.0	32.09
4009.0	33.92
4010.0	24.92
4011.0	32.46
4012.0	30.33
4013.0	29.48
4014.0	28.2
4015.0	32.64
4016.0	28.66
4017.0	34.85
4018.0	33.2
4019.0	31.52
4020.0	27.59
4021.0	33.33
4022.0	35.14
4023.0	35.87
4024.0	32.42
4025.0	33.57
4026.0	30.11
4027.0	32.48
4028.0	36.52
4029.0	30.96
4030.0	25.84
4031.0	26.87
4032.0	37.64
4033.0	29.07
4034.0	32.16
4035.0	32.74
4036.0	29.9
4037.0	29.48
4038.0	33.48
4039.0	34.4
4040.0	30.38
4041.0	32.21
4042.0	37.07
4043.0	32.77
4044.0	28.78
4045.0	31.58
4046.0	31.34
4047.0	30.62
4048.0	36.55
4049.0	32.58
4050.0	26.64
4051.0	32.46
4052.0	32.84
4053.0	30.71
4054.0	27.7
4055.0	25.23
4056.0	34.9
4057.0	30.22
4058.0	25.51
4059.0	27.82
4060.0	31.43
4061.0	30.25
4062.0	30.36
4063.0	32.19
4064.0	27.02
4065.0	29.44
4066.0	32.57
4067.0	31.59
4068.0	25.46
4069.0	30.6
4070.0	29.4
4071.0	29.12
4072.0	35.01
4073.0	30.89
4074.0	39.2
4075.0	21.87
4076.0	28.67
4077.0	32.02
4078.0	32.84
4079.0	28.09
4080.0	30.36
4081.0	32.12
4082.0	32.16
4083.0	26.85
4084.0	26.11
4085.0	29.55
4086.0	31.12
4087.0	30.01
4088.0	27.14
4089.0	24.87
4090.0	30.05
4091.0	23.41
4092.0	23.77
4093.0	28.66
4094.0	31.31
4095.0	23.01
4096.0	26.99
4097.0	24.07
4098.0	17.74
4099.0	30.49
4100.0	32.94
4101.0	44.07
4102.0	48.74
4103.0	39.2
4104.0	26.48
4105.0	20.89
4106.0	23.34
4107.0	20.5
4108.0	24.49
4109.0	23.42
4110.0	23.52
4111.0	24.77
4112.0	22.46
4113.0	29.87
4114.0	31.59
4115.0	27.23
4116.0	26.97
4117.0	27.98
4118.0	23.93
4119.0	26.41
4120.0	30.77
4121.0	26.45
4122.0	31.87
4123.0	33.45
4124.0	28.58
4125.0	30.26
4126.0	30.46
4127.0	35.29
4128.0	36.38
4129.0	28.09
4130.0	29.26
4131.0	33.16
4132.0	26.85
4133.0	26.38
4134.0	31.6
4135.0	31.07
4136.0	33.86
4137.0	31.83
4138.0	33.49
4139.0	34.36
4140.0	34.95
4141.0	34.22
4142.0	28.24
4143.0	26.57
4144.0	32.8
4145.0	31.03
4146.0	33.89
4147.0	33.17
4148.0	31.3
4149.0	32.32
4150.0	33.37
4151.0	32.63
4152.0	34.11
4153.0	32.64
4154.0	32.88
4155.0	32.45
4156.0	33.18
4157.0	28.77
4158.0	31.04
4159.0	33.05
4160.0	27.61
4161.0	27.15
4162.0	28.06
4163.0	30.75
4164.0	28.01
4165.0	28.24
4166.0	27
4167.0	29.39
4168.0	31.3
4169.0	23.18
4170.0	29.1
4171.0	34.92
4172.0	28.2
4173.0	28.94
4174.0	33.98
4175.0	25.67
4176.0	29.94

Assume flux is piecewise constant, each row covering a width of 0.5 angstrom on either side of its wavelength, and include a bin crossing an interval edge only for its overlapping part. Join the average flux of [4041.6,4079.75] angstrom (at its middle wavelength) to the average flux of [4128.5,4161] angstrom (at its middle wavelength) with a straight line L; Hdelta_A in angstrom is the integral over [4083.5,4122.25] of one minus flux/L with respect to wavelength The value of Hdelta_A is 4.02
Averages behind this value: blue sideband 30.6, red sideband 31.5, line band 27.8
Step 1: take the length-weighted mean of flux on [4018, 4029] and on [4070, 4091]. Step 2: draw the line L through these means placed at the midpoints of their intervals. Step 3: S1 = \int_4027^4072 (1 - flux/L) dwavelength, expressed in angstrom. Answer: 0.72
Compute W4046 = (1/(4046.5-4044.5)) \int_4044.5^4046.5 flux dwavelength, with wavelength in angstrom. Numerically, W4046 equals 31.5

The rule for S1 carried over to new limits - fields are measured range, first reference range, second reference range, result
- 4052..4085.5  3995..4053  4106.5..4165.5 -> 1.0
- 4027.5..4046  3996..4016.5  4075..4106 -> -1.1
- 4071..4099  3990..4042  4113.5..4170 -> 2.2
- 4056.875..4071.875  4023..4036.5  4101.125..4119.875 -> 0.2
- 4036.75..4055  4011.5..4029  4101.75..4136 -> -0.2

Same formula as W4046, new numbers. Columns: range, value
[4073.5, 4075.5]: 30.5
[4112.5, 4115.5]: 29.6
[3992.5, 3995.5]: 29.5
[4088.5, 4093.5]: 26.2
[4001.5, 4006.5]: 28.8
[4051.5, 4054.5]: 30.4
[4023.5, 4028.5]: 33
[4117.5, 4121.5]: 26.9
